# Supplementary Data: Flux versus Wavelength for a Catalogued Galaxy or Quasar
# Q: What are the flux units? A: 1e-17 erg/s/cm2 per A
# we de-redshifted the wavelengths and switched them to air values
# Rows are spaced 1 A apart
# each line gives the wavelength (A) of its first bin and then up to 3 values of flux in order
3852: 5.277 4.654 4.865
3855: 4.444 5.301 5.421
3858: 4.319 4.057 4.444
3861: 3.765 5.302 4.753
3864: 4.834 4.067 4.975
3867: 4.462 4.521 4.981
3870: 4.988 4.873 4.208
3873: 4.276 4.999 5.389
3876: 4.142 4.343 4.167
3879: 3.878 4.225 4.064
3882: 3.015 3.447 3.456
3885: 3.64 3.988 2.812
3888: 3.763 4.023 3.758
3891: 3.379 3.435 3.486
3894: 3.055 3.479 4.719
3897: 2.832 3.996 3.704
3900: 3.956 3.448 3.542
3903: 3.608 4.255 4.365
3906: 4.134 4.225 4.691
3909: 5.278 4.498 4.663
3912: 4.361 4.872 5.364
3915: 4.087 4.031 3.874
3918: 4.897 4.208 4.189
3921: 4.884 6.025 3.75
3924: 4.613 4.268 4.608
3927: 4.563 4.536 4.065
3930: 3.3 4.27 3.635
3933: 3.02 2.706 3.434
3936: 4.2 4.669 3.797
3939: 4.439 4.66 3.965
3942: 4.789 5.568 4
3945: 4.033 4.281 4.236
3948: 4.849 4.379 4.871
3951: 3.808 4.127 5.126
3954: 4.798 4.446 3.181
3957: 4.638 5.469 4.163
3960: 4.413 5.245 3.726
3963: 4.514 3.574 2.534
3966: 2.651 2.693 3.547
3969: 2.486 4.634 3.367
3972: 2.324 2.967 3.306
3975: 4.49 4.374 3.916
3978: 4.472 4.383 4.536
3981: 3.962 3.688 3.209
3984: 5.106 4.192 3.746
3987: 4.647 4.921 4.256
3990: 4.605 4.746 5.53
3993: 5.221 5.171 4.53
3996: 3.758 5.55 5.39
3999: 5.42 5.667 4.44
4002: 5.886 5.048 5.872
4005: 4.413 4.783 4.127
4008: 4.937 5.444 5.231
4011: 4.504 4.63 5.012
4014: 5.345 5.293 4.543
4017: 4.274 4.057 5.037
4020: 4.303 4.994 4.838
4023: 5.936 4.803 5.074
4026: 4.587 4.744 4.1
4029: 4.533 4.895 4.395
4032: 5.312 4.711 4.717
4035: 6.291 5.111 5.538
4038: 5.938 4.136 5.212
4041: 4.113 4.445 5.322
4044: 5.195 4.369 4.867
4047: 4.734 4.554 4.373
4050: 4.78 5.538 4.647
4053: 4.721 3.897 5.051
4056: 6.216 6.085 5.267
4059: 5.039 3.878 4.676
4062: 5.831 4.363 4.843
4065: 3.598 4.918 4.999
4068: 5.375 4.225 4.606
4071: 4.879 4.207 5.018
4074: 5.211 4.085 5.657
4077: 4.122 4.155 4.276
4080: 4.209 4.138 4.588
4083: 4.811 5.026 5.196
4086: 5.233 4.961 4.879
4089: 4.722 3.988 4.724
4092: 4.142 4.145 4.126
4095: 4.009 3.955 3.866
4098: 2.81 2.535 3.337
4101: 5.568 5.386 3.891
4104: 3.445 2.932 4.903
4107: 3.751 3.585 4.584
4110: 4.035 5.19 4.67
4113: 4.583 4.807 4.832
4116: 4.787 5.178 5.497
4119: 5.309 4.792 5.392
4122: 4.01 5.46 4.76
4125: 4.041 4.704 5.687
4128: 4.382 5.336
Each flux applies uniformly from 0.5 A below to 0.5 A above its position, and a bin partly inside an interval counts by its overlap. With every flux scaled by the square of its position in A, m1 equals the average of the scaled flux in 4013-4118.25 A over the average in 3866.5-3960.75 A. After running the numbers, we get 1.20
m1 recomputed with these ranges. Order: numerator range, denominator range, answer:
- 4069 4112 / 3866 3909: 1.20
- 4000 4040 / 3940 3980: 1.25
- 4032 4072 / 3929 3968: 1.26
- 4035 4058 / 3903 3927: 1.18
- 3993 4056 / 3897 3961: 1.20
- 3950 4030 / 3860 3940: 1.12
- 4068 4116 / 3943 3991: 1.15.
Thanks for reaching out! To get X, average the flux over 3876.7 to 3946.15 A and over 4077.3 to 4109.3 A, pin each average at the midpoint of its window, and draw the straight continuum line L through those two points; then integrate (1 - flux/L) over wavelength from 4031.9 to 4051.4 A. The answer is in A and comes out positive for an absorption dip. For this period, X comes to -3.5 A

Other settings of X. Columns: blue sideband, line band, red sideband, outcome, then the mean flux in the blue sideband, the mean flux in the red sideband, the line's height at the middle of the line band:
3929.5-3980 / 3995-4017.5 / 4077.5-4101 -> -4.67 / 4.01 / 4.28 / 4.12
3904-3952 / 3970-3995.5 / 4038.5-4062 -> 1.88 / 4.34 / 4.85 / 4.57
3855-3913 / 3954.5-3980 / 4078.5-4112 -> 2.32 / 4.18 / 4.28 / 4.22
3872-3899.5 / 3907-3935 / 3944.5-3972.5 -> -2.91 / 3.84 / 4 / 3.92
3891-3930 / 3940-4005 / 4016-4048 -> 2.82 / 4.2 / 4.85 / 4.53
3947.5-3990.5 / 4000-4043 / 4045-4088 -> -4.52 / 4.05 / 4.78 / 4.44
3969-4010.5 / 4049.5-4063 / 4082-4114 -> -1.96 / 4.52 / 4.3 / 4.39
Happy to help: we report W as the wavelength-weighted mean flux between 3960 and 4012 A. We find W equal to 4.35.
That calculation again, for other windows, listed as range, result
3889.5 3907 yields 3.73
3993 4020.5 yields 4.92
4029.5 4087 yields 4.84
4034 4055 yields 4.89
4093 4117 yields 4.18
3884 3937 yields 4.05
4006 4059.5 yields 4.9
